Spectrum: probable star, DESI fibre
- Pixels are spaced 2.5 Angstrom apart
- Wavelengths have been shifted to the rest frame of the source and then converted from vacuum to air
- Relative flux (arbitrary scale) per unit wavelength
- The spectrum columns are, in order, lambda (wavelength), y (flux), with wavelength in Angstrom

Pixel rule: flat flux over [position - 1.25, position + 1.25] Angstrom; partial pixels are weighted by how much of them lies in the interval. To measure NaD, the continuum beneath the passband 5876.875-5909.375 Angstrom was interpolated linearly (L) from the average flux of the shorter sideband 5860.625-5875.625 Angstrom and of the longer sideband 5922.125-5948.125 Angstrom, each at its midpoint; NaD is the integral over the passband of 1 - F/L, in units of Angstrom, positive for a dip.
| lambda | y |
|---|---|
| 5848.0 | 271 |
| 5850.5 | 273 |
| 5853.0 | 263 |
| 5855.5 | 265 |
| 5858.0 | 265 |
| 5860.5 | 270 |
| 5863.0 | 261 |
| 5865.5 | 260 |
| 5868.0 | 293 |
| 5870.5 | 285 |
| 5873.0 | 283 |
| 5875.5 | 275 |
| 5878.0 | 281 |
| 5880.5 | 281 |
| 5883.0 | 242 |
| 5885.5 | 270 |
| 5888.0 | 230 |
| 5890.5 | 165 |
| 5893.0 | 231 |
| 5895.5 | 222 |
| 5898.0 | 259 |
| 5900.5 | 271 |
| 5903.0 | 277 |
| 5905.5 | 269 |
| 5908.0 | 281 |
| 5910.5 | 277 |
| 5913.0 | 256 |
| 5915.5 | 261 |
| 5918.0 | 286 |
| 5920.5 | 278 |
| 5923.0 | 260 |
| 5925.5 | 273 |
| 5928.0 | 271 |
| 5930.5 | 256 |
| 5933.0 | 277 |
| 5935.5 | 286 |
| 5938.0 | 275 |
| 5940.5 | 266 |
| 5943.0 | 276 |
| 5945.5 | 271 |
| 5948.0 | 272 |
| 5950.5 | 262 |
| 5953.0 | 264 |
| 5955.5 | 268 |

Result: 2.6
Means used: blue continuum 276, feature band 252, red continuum 271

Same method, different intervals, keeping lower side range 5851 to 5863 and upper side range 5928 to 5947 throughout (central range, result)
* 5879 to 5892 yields 1.44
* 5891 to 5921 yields 0.96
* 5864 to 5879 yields -0.69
